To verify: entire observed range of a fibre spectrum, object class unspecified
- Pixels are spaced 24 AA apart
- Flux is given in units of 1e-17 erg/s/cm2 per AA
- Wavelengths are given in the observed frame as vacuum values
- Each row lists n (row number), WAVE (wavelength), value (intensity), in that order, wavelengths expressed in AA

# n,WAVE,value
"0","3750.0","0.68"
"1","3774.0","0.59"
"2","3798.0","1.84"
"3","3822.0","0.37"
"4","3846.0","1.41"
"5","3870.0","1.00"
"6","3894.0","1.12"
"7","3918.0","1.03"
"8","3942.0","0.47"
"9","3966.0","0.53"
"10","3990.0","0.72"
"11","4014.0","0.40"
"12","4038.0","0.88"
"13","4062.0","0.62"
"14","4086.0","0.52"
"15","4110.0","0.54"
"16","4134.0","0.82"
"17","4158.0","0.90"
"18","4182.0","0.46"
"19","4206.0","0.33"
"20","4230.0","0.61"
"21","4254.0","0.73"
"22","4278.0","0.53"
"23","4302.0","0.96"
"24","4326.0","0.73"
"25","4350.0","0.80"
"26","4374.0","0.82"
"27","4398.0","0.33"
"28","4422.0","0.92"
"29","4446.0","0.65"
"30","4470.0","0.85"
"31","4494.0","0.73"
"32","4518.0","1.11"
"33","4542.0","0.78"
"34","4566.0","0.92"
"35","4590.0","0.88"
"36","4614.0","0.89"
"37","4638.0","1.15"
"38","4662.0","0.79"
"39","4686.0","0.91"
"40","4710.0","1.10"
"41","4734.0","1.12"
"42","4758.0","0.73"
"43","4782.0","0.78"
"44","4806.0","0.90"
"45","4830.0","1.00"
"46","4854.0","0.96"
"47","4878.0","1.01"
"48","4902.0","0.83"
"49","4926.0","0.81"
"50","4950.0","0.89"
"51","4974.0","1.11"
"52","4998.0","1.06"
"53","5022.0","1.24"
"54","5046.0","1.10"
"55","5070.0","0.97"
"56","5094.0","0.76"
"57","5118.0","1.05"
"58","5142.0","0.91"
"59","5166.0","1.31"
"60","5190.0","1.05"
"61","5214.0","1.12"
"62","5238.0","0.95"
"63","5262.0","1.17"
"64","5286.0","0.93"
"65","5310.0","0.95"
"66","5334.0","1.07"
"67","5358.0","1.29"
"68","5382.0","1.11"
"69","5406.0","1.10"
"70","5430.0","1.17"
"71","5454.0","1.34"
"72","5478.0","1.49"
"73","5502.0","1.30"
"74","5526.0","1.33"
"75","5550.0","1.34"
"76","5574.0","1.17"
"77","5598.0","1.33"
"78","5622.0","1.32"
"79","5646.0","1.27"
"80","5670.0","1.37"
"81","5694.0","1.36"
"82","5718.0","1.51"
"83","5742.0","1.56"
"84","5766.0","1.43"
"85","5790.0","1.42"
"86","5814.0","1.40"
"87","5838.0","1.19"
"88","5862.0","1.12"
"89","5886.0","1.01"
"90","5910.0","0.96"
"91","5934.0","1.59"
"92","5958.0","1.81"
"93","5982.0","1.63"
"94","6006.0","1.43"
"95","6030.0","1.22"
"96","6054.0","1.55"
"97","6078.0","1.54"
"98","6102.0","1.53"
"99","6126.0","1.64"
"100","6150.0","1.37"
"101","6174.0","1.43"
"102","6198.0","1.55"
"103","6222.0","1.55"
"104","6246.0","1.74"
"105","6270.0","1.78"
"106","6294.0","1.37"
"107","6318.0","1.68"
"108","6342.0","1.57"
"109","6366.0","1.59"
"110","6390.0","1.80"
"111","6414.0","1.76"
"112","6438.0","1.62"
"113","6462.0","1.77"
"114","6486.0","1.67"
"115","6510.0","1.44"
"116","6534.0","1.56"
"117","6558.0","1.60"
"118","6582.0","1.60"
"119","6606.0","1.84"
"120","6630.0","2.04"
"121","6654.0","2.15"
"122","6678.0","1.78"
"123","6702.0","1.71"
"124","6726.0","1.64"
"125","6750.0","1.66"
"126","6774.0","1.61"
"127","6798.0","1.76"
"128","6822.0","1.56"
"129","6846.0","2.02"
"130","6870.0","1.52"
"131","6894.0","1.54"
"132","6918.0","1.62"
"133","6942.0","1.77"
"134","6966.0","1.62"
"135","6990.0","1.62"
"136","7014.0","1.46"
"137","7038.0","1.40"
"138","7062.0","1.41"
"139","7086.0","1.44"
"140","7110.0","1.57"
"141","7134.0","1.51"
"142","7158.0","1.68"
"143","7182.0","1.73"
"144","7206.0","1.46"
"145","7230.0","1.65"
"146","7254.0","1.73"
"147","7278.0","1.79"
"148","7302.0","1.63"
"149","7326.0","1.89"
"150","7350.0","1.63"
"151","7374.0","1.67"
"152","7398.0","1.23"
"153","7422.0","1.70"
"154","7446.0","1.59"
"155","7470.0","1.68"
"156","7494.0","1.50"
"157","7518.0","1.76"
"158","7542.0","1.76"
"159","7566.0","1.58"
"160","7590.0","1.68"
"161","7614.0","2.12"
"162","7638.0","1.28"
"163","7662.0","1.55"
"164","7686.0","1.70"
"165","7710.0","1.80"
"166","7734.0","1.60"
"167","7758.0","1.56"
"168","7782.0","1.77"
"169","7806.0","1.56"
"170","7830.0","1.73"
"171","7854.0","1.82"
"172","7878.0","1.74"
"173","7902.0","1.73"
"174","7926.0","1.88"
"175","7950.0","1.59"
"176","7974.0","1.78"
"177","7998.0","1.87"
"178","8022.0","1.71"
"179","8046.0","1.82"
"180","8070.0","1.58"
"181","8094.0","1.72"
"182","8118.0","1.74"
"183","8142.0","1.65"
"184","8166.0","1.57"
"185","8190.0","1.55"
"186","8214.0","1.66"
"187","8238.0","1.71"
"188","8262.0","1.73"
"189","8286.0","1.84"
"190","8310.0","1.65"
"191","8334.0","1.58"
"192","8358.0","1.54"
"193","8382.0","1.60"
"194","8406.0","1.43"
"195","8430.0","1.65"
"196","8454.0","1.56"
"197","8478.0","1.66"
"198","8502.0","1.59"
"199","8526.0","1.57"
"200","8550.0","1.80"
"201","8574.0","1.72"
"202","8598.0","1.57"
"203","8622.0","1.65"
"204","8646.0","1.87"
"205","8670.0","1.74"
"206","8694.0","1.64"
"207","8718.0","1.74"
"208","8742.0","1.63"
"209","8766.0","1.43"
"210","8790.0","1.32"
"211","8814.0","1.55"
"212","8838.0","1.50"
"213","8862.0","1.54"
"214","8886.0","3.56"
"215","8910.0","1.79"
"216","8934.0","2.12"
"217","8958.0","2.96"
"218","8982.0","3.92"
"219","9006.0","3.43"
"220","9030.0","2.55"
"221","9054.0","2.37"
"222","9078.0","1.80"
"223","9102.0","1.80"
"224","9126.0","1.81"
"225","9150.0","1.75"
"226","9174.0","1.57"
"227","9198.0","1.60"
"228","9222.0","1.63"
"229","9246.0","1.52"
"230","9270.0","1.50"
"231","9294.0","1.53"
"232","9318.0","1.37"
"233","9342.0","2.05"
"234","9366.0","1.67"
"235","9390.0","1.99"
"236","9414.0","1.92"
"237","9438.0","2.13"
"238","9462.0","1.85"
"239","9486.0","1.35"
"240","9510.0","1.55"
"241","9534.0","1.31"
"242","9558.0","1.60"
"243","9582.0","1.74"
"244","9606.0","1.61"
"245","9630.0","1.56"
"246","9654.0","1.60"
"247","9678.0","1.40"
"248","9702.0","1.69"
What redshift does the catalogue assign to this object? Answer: 0.37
